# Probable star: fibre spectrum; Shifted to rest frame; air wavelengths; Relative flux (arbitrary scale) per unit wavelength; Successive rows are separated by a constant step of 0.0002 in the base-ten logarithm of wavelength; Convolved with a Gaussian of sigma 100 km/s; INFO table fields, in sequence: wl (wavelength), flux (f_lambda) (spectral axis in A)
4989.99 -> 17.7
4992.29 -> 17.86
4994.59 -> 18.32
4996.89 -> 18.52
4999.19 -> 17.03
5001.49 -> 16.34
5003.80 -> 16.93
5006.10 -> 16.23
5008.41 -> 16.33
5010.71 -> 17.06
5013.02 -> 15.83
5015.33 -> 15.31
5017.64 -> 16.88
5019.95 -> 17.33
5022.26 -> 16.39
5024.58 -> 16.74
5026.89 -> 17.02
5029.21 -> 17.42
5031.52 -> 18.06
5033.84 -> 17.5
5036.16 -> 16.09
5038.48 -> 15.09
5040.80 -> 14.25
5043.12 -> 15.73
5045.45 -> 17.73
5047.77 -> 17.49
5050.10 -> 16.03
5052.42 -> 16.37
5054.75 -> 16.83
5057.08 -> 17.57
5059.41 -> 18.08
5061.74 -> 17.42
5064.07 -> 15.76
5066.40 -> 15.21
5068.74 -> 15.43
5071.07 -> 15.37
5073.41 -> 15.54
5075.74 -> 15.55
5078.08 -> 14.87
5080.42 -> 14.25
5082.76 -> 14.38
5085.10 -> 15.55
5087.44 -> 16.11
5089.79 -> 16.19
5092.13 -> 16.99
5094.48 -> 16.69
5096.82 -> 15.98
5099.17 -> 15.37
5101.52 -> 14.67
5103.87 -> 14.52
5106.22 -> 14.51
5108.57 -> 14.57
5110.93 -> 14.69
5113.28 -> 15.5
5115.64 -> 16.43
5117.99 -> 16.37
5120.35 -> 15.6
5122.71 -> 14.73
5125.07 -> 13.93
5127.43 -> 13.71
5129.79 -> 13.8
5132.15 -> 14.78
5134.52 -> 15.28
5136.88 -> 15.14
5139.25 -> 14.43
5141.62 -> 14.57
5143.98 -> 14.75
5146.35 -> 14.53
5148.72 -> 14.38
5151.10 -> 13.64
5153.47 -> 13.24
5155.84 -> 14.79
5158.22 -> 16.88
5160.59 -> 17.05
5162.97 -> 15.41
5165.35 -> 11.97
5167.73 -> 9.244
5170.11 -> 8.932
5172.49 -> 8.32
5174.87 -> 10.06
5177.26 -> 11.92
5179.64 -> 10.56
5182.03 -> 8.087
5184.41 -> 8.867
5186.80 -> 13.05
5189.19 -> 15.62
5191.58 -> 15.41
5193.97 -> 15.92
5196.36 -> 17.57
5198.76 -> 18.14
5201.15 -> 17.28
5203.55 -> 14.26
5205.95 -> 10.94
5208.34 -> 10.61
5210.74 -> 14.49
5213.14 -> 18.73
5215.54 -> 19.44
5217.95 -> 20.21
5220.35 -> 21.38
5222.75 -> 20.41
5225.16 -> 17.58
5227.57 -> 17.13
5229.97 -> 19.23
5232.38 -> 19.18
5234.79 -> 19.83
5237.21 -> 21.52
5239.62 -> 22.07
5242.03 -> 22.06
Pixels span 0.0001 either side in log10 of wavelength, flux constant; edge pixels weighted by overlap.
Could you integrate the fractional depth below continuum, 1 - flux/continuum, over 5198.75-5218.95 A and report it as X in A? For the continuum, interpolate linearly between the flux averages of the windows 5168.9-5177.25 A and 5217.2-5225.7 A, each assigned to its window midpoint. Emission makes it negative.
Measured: 1.7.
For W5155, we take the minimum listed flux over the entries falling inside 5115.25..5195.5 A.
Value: 8.087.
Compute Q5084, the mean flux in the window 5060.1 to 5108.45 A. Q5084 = 15.5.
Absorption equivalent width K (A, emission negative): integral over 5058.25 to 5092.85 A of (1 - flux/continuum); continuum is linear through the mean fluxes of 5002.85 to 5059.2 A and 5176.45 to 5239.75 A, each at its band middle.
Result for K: 1.6 A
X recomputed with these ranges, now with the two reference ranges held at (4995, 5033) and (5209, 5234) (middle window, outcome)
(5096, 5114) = 2.75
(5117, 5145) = 4.88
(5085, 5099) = 1.03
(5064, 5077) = 1.43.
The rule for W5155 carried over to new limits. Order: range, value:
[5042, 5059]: 15.73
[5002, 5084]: 14.25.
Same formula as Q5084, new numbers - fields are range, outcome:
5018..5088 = 16.2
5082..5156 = 15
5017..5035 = 17.2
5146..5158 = 14.3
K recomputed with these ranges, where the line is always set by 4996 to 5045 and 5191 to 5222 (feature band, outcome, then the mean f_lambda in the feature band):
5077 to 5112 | 2.7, 15.3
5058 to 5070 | 0.1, 16.4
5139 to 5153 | 1.9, 14.3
